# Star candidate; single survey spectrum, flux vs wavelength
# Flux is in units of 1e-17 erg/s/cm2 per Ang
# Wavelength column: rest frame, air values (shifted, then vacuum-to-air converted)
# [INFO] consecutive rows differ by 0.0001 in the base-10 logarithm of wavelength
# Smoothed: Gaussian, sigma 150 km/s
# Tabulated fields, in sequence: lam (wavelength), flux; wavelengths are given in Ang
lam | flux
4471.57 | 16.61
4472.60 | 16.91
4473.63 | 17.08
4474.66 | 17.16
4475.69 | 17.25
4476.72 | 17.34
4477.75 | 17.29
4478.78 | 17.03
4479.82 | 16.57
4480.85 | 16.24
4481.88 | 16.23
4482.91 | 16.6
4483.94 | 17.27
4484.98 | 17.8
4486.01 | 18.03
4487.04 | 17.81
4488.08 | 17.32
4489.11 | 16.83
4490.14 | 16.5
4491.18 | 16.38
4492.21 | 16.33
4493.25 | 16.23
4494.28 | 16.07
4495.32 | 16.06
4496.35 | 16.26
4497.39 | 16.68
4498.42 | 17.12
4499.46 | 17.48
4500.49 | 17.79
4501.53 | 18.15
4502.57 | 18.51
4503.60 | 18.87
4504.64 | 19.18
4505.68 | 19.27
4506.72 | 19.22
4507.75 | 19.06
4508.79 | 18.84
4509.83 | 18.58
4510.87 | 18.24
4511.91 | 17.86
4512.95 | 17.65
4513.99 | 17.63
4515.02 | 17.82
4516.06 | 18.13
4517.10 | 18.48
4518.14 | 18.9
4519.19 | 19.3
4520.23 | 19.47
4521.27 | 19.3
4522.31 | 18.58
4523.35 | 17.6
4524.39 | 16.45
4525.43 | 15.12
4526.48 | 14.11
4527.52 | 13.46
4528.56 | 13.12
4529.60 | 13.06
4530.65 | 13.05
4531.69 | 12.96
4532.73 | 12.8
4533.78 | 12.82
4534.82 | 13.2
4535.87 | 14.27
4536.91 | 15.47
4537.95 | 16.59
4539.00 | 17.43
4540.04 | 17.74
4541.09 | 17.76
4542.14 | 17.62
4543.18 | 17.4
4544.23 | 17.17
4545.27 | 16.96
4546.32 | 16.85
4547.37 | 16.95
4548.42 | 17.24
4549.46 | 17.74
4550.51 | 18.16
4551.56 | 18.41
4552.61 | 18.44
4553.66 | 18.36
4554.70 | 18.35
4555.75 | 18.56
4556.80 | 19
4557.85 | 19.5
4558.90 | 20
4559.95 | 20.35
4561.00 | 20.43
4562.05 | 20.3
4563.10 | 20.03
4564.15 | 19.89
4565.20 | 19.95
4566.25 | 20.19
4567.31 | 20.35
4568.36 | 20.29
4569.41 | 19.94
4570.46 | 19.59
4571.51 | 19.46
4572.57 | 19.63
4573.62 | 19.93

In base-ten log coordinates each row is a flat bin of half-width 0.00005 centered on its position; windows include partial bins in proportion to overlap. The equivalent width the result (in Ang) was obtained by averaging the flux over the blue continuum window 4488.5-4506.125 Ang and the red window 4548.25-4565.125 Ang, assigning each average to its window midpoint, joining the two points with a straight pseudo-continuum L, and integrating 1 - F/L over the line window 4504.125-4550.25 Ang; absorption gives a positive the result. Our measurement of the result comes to 3.4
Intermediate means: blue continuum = 17.3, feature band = 16.8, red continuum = 19.1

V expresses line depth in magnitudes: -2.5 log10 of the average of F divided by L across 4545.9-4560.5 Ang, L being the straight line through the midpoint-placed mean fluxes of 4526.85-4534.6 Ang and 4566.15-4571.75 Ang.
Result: -0.08 mag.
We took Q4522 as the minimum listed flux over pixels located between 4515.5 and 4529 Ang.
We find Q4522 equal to 13.12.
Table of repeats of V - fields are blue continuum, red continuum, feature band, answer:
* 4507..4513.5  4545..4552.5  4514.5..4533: 0.12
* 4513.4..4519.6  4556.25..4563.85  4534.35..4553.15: 0.14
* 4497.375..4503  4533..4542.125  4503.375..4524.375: -0.10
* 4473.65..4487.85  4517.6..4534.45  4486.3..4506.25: -0.05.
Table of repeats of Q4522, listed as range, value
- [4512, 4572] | 12.8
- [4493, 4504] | 16.06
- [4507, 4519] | 17.63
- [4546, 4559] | 16.85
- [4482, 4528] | 13.46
